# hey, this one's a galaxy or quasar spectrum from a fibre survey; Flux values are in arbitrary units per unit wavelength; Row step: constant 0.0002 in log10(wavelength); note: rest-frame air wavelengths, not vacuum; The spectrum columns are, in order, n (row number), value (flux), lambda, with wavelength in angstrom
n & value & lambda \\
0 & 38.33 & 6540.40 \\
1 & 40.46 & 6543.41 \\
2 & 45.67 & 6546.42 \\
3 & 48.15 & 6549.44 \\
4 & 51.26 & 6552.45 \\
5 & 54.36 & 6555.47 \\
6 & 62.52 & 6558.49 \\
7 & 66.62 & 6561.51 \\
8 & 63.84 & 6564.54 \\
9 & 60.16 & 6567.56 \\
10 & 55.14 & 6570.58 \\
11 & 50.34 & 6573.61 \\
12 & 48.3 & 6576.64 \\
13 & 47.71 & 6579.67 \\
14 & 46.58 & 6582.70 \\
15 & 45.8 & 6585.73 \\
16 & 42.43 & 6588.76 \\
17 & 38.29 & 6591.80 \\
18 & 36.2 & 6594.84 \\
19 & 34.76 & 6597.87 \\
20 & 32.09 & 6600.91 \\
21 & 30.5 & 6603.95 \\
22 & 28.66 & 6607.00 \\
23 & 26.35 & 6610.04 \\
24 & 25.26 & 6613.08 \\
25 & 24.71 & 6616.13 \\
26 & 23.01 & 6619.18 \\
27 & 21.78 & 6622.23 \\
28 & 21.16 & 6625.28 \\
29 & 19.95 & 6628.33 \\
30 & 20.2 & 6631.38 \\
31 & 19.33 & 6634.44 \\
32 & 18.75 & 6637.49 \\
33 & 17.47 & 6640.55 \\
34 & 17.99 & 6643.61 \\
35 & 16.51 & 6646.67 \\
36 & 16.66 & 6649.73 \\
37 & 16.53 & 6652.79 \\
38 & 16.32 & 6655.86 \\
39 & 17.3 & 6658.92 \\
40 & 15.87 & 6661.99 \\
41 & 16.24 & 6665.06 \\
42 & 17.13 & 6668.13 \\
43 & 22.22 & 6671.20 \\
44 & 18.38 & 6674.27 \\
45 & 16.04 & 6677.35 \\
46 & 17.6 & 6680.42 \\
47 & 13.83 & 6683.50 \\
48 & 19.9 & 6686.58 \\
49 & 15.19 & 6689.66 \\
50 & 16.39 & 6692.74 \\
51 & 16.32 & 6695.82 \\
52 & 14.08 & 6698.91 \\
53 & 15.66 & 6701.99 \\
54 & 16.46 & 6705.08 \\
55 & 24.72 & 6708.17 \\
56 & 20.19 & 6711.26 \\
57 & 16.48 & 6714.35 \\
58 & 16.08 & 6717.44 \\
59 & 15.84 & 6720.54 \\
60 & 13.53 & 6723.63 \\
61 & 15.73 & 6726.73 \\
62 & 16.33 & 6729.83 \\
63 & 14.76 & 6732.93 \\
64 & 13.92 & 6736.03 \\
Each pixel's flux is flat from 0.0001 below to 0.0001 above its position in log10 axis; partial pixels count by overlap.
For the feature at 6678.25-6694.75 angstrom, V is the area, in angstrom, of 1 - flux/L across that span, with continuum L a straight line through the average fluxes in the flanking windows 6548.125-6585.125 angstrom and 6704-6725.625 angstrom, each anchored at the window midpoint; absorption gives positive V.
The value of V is 5.4 angstrom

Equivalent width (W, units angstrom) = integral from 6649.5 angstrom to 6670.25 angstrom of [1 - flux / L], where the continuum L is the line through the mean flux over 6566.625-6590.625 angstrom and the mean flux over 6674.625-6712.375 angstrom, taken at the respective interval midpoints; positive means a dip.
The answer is 7.6 angstrom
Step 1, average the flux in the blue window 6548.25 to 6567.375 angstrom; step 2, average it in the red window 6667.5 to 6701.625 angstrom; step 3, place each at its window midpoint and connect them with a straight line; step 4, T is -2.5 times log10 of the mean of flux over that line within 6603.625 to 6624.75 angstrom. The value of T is 0.50 mag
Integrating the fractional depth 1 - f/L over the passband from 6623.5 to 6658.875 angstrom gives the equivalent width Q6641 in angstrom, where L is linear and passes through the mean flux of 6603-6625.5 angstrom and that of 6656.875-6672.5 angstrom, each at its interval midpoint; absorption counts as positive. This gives 4.9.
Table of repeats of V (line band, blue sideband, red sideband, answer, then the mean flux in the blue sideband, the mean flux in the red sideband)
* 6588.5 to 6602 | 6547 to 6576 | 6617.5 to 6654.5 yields 1.1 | 56.3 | 19.1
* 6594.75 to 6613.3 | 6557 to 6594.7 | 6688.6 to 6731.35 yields 5.8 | 51.7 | 16.7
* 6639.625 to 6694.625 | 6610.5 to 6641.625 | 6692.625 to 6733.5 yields 5.9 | 21.4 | 16.7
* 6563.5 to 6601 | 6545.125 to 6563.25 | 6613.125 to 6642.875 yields -3.8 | 55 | 20.9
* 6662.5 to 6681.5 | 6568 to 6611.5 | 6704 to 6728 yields 5.7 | 40.7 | 17.4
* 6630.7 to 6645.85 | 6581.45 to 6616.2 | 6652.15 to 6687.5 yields 3.9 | 34.6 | 17.3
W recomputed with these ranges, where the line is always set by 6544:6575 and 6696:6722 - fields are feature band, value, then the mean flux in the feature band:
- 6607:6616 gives 3.43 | 26.1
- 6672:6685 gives 4.34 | 16.8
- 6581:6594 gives 1.44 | 43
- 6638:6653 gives 7.31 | 17.2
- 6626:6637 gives 5.12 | 19.8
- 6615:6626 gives 4.74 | 22.7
